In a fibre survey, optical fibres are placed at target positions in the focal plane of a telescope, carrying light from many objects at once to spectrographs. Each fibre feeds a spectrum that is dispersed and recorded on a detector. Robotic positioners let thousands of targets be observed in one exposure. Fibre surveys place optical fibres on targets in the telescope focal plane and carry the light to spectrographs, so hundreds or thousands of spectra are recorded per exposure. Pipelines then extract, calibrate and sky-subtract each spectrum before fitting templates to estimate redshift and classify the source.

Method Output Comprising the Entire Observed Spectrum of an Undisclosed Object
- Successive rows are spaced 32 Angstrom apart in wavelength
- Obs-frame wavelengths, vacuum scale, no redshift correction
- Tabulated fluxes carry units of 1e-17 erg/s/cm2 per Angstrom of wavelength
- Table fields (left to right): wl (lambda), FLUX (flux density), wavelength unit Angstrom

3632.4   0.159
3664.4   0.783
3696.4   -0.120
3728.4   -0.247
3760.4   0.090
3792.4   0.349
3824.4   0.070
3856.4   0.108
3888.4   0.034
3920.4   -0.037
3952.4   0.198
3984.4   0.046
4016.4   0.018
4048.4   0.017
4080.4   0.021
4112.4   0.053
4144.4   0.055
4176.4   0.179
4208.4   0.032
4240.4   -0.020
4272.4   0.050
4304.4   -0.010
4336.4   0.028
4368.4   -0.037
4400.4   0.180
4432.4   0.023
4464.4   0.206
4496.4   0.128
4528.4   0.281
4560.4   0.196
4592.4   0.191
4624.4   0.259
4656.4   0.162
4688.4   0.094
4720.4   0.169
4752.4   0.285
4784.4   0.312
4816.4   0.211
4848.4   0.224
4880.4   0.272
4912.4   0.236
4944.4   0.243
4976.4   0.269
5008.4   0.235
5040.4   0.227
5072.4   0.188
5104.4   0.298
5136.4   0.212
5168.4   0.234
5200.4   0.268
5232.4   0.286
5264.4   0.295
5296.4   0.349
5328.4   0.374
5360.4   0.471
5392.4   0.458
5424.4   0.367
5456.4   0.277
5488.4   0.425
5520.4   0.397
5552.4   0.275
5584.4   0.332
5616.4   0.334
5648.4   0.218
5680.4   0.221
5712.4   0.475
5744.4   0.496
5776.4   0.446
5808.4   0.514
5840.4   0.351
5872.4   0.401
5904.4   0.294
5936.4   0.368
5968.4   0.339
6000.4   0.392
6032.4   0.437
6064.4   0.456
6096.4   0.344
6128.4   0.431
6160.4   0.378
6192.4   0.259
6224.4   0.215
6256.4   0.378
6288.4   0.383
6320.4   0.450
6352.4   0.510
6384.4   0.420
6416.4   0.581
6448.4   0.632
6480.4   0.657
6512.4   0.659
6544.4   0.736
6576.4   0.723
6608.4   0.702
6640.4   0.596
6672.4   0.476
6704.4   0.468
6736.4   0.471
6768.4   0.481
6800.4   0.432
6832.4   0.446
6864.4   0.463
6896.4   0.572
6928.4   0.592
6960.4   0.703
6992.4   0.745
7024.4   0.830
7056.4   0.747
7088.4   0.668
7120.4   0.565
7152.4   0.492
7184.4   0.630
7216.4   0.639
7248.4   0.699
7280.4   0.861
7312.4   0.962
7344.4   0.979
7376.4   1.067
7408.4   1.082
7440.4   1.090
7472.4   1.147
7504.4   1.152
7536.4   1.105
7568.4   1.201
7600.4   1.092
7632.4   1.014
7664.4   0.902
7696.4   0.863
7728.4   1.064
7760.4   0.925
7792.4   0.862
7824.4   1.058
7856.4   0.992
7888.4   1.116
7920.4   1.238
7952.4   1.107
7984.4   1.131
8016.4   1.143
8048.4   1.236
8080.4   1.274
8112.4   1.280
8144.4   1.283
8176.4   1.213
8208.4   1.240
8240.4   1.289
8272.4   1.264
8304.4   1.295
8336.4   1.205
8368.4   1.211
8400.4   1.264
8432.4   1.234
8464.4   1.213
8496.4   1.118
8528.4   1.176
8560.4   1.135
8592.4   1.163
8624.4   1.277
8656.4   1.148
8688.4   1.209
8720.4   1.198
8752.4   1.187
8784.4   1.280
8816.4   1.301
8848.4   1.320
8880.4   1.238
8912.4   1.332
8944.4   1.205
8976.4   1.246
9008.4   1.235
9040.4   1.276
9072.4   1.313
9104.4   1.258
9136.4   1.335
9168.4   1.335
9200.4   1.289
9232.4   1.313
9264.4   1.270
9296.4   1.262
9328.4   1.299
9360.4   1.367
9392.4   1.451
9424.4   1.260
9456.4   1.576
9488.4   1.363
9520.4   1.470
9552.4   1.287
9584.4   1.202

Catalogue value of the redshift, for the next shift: 0.00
